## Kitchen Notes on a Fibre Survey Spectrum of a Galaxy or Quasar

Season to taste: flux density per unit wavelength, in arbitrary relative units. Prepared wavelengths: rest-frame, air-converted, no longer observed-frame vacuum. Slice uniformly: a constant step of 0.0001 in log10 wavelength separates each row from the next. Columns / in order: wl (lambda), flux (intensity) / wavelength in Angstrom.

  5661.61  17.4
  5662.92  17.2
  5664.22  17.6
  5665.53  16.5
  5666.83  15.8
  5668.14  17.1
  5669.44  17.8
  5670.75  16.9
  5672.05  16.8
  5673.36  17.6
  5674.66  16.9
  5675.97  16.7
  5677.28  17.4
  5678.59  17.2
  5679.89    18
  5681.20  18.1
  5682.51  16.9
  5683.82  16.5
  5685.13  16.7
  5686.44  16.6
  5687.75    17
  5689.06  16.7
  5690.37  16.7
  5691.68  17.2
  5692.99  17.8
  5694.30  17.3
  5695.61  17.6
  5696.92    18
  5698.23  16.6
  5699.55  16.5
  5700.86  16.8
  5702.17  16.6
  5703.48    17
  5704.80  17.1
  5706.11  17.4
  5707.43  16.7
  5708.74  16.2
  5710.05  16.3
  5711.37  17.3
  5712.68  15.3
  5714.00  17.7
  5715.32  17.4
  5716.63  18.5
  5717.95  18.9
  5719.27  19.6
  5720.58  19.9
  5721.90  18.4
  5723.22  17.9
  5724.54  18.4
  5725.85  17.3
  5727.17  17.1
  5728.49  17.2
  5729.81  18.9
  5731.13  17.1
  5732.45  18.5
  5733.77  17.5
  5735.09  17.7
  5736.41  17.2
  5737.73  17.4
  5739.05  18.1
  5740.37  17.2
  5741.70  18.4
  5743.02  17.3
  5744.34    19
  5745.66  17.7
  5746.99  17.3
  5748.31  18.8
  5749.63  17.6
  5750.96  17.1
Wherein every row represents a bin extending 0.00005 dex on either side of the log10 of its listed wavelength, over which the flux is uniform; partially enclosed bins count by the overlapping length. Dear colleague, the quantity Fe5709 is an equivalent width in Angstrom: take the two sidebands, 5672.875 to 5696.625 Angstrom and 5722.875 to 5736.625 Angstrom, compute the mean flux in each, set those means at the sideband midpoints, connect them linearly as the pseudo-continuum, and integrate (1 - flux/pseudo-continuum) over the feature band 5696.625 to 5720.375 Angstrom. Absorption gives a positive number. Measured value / 0.3 Angstrom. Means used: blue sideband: 17.2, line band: 17.3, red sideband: 17.7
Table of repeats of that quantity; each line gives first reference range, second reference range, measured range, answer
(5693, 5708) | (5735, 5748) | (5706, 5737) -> -0.5 Angstrom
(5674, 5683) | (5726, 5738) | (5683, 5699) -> 0.3 Angstrom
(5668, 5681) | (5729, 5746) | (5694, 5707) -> 0.3 Angstrom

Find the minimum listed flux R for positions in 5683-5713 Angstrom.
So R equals 15.3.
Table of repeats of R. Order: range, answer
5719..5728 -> 17.1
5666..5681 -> 15.8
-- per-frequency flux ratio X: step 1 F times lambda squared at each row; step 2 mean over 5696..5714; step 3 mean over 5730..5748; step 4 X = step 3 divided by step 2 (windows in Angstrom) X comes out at 1.07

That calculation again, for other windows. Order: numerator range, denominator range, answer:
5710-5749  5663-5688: 1.07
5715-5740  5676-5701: 1.07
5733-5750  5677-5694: 1.06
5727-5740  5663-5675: 1.06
